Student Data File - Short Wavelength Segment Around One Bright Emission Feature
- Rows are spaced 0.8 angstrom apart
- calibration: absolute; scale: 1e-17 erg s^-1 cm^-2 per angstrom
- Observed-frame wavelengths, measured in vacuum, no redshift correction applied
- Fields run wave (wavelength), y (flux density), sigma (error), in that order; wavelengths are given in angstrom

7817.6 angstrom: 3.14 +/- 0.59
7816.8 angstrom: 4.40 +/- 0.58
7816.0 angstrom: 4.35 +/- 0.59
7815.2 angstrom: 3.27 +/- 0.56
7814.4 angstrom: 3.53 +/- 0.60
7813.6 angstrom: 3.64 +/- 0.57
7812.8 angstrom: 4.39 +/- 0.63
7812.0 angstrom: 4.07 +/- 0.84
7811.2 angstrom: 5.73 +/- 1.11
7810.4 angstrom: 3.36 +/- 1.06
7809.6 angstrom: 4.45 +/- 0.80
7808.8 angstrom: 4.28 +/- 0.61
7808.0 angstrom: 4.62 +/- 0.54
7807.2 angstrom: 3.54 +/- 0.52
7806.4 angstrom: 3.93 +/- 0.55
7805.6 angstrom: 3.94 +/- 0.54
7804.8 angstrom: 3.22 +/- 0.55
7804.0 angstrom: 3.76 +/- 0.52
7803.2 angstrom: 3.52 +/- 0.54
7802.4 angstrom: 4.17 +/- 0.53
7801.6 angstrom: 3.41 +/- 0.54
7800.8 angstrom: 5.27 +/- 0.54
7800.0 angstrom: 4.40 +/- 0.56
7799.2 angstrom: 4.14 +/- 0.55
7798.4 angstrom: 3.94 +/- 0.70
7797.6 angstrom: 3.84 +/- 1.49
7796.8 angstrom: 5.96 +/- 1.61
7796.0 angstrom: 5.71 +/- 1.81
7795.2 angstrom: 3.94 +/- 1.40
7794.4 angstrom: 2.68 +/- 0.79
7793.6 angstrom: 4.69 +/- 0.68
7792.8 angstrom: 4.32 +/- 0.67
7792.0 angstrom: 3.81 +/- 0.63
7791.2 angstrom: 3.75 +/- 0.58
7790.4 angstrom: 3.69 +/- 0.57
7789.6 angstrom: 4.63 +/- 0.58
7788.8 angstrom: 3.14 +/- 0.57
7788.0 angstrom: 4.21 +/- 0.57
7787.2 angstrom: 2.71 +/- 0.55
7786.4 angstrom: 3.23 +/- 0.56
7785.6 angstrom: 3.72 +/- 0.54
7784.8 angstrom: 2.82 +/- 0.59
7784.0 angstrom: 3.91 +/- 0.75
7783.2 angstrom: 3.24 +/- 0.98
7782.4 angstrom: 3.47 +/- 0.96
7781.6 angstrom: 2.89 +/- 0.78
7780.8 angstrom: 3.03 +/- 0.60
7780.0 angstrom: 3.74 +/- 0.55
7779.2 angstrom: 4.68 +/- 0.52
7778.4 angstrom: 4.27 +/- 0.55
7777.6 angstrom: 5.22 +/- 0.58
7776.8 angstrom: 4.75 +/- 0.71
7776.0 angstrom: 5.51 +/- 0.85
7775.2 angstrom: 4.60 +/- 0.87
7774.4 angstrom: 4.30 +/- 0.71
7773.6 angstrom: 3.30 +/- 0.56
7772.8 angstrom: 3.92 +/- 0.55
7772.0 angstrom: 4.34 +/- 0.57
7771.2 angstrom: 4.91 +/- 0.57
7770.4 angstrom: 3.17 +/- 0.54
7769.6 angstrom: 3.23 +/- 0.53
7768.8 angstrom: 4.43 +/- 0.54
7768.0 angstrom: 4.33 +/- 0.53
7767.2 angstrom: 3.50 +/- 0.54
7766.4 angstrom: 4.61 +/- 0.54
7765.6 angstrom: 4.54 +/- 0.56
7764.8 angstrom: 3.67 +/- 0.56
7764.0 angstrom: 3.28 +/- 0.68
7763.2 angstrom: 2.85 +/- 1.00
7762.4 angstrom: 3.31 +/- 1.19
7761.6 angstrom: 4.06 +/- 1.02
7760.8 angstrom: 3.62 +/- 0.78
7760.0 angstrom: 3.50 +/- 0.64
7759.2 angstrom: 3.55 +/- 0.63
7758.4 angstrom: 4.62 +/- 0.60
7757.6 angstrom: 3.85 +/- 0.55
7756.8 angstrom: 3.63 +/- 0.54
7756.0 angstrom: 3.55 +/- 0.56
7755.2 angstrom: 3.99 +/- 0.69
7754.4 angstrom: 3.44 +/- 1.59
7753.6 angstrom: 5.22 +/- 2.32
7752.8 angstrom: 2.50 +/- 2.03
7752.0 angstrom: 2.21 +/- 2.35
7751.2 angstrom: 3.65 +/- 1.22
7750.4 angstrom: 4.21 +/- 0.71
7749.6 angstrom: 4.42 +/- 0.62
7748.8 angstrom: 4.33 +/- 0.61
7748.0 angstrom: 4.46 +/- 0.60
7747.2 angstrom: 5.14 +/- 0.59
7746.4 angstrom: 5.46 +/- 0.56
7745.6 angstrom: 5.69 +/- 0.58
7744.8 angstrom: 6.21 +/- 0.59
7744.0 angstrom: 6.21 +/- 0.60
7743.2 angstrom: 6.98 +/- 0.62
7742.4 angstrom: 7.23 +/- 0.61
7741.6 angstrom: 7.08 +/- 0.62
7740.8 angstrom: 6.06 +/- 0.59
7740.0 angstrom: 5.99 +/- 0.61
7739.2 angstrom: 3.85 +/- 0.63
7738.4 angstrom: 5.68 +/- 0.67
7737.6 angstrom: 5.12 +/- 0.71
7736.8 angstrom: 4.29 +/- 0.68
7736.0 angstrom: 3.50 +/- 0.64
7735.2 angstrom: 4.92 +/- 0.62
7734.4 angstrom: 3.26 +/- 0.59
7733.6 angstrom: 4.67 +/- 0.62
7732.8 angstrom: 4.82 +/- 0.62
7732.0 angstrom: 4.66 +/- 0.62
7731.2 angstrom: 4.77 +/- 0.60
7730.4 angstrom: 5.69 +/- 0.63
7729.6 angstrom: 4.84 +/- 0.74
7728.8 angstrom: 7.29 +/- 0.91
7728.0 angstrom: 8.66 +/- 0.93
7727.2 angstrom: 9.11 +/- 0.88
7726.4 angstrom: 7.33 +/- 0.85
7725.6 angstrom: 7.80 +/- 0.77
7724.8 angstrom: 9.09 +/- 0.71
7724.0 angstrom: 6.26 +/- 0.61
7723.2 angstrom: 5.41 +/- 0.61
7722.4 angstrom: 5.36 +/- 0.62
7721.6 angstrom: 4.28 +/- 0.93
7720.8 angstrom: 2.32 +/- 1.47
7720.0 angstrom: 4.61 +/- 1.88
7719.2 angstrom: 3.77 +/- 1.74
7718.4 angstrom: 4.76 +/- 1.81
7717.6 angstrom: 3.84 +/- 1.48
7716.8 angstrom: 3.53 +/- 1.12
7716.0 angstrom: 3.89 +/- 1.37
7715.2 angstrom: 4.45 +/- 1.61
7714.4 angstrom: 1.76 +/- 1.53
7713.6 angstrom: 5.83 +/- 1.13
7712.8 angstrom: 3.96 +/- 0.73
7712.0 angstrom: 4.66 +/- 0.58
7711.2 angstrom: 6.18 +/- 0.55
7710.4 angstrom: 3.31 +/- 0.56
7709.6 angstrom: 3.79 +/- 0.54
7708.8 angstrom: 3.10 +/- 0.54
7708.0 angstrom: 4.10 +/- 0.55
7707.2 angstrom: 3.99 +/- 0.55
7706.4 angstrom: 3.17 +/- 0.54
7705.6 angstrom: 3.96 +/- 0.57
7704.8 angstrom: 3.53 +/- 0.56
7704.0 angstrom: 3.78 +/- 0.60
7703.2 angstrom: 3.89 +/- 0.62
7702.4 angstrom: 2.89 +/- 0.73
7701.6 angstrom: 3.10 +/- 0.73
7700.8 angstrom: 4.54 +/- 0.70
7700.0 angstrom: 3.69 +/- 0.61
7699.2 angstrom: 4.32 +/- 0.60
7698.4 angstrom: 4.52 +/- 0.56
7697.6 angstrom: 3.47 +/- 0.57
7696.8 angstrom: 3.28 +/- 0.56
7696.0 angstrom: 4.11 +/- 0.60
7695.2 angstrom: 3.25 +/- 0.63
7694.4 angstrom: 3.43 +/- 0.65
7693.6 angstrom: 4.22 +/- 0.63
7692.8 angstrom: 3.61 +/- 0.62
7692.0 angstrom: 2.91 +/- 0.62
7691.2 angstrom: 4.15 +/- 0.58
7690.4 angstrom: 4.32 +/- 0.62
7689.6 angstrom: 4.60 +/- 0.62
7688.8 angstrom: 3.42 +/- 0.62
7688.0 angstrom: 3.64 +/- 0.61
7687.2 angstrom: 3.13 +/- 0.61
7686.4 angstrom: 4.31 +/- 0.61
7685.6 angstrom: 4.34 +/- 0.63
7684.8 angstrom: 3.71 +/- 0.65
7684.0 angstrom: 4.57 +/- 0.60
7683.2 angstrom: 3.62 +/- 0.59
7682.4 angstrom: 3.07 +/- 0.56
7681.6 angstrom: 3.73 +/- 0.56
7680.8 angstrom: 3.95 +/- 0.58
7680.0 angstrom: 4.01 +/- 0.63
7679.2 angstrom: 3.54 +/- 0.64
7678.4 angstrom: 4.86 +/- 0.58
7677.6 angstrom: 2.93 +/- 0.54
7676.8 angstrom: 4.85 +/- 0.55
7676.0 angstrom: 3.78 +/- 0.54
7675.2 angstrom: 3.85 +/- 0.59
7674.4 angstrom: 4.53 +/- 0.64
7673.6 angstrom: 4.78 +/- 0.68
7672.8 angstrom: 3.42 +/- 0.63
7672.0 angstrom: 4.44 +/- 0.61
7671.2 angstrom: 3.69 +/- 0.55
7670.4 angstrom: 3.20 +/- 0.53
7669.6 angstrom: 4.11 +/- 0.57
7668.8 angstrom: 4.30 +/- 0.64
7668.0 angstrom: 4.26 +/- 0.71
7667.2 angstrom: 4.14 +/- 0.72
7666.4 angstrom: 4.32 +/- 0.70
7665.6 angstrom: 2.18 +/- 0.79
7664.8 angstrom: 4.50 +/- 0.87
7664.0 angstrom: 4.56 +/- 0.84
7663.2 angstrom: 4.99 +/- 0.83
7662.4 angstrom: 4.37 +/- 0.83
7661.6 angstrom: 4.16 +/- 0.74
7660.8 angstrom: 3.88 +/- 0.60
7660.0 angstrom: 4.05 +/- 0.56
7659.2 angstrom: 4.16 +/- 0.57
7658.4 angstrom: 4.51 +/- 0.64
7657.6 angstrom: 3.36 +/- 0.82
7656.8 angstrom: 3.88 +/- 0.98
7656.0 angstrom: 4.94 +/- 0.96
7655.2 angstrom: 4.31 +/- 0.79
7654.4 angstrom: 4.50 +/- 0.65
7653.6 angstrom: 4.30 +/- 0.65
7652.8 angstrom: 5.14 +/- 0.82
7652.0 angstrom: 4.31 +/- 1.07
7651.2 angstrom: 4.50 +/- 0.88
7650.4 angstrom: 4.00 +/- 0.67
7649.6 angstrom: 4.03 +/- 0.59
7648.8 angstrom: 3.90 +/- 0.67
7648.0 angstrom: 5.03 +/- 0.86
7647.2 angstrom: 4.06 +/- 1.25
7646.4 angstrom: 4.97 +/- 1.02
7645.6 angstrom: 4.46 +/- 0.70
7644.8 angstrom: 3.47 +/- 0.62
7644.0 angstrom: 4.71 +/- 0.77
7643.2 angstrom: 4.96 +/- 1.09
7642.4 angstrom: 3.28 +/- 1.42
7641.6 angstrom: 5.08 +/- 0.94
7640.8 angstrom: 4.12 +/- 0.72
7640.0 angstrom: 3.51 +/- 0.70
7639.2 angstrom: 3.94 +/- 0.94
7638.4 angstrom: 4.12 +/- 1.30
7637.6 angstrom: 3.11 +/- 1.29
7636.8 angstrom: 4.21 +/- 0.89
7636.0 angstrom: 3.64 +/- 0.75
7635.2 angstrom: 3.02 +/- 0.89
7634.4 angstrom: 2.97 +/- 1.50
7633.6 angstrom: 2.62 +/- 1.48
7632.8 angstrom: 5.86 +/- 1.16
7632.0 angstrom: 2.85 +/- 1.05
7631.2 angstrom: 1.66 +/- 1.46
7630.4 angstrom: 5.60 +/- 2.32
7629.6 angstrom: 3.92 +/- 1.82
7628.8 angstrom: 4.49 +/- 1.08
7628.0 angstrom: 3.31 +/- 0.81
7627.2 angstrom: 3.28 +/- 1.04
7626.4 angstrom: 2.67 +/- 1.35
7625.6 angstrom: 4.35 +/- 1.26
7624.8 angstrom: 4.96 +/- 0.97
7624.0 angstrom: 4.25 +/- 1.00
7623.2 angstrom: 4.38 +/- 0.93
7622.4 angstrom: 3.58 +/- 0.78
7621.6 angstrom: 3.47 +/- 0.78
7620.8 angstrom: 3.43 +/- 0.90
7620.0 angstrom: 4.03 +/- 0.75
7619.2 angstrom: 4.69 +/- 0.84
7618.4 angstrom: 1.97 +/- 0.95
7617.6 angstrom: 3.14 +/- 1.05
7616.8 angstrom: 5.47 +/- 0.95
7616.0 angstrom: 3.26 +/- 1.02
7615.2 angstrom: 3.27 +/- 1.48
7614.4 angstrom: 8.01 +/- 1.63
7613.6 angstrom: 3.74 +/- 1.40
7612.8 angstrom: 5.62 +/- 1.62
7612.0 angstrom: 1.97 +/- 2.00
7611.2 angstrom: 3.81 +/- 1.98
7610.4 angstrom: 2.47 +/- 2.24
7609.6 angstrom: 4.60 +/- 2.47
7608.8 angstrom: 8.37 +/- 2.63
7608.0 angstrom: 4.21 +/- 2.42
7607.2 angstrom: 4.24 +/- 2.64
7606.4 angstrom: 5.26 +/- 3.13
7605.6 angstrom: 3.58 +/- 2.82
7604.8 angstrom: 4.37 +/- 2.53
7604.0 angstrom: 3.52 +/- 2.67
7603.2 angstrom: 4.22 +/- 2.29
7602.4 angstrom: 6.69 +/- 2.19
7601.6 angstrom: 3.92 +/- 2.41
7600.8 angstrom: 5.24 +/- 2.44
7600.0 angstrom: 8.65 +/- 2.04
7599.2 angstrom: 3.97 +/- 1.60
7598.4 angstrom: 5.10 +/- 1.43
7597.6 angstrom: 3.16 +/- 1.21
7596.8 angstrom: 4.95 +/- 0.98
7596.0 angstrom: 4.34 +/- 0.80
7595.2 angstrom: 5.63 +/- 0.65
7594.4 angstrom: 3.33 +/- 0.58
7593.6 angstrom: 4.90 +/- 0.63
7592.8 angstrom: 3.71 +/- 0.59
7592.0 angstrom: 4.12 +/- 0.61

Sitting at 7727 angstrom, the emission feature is [S II]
